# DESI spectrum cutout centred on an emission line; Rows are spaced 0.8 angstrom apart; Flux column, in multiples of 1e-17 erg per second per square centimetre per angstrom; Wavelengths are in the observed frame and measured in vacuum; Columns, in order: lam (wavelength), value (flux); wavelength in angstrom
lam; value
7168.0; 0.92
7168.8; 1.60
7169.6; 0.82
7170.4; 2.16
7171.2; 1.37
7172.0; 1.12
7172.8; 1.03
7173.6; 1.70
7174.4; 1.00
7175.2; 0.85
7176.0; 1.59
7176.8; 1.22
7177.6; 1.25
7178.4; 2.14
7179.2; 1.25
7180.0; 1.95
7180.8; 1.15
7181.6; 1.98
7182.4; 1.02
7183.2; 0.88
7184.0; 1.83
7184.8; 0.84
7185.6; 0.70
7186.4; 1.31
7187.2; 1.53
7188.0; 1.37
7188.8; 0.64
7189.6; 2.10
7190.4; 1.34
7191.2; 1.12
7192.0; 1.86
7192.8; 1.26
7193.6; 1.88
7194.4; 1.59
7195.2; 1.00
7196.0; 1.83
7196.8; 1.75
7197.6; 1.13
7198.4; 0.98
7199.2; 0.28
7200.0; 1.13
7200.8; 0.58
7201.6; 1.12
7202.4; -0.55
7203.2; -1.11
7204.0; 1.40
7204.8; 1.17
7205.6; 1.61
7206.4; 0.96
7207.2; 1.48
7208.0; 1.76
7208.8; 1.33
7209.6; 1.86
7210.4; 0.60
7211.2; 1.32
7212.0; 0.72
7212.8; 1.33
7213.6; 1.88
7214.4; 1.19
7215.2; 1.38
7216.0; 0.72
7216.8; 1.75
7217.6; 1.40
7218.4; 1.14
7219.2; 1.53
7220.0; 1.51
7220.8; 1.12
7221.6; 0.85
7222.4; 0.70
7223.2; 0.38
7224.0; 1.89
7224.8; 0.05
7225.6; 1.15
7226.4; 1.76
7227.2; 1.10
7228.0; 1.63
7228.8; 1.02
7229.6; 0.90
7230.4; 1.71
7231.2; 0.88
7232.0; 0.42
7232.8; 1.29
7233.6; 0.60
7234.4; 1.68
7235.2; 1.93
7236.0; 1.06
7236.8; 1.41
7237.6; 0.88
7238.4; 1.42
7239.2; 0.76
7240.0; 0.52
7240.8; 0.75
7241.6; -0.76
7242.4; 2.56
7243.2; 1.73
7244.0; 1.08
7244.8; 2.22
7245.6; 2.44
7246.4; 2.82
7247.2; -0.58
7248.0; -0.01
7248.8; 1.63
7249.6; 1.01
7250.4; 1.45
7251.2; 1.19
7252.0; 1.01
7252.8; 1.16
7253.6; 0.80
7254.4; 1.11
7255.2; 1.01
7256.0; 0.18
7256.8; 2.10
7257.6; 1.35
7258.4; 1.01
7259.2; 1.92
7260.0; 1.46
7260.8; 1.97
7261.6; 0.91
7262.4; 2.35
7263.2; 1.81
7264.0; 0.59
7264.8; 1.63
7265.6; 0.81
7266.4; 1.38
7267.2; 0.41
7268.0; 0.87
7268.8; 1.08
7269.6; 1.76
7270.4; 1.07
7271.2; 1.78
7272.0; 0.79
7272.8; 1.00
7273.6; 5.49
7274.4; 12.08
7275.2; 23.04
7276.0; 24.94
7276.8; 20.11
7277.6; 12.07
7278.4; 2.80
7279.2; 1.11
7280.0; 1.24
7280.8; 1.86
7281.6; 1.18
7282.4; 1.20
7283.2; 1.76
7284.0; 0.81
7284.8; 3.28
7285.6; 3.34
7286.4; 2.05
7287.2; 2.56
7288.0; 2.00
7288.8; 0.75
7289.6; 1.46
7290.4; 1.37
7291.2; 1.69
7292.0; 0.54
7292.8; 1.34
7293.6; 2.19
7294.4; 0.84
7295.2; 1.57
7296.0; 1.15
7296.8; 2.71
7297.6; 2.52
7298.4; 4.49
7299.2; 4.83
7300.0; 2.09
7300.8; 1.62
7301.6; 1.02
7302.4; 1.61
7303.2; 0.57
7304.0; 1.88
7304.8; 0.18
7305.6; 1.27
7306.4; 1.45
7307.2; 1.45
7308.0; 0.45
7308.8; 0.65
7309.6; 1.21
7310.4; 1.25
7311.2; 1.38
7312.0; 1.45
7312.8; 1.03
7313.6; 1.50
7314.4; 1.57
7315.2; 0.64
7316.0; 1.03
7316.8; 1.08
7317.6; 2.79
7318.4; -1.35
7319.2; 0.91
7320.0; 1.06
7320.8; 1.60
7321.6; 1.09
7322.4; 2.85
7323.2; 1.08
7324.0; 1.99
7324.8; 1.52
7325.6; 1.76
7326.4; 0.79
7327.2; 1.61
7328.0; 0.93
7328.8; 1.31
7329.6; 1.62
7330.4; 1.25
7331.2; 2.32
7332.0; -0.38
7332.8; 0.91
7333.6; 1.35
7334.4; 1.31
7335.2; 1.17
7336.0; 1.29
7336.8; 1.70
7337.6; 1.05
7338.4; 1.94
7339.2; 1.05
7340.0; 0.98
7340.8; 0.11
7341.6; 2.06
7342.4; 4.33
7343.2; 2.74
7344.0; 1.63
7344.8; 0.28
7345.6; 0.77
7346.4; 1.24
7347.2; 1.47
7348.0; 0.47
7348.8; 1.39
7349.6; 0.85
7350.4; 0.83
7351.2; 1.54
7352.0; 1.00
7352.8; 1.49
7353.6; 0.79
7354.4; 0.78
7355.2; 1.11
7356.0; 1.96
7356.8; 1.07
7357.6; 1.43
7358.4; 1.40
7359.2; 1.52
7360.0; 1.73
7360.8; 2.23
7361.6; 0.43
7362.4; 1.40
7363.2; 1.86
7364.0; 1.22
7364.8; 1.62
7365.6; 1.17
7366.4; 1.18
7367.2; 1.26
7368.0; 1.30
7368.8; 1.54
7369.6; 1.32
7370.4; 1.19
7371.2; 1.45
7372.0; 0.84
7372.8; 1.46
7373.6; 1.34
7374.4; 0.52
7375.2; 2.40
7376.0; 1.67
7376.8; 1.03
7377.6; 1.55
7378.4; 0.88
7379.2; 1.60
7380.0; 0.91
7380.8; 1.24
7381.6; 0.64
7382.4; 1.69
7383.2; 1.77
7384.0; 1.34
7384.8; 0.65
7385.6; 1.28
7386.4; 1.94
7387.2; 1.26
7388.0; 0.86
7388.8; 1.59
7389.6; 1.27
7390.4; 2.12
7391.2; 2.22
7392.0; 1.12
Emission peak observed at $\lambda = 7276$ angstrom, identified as H-alpha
